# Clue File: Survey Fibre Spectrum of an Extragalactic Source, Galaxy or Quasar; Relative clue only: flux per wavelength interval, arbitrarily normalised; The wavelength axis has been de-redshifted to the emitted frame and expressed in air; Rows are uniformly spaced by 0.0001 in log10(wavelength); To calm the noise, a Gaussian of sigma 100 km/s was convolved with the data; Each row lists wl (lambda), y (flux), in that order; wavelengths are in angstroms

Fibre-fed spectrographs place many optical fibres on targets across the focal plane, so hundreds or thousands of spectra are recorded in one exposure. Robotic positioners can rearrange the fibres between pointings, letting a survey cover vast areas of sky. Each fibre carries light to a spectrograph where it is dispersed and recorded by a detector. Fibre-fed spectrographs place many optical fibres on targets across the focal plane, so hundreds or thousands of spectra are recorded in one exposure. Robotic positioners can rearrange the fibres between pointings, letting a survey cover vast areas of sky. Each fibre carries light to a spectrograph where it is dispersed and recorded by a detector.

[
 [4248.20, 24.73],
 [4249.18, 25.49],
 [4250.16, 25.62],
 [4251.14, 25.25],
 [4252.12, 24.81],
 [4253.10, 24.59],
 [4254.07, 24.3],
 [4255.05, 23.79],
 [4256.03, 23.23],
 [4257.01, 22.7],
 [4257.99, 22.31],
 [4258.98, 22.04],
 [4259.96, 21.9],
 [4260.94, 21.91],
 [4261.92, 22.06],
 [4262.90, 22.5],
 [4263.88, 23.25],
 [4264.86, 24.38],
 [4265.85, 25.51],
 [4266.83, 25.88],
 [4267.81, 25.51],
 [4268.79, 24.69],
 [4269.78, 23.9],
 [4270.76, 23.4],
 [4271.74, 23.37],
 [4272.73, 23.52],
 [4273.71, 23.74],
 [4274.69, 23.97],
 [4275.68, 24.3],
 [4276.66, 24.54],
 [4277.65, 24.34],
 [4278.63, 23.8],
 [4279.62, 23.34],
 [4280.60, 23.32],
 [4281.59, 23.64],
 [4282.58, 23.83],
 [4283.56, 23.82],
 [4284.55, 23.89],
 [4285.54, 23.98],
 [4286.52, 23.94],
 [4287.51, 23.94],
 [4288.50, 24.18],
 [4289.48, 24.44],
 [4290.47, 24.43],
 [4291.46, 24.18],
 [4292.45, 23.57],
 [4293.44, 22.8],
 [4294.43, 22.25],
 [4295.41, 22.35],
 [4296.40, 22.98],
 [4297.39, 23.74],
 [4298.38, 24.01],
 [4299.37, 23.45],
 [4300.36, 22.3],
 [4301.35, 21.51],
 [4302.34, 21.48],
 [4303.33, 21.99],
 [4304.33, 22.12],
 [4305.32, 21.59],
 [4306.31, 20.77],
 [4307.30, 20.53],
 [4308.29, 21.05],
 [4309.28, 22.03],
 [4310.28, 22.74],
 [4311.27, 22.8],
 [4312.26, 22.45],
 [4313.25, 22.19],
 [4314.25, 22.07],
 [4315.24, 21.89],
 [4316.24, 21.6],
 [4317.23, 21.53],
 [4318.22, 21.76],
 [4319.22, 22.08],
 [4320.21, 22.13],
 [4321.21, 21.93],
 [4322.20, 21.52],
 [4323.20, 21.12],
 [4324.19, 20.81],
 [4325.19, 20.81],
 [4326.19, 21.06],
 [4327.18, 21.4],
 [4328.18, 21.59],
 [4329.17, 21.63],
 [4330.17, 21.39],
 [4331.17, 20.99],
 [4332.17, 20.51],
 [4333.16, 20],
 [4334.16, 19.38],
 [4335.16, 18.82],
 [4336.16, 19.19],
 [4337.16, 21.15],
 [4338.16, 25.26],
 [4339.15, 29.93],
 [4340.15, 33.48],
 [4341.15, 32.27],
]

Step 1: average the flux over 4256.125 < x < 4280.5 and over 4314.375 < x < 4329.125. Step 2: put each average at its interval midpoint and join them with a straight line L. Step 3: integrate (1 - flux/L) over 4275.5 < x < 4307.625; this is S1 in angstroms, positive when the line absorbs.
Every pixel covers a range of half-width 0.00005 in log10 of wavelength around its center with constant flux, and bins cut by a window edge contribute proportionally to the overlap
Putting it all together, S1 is -0.7 angstroms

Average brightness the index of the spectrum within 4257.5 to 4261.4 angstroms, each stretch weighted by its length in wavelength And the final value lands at 22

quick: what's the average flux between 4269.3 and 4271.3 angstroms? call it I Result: 23.7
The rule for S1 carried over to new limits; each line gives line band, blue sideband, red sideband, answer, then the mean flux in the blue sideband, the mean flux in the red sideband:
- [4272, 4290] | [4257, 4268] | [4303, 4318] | -0.9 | 23.3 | 21.8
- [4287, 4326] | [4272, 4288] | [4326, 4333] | 0.2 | 23.9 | 21.2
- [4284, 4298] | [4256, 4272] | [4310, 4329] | -0.6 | 23.4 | 21.8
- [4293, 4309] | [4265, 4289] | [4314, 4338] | 0.3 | 24.1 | 21.1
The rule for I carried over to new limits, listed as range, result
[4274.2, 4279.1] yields 24.2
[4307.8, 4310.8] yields 21.9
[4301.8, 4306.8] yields 21.6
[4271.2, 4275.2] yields 23.6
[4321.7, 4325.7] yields 21.1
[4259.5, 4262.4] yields 22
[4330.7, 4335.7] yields 19.9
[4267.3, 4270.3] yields 24.7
